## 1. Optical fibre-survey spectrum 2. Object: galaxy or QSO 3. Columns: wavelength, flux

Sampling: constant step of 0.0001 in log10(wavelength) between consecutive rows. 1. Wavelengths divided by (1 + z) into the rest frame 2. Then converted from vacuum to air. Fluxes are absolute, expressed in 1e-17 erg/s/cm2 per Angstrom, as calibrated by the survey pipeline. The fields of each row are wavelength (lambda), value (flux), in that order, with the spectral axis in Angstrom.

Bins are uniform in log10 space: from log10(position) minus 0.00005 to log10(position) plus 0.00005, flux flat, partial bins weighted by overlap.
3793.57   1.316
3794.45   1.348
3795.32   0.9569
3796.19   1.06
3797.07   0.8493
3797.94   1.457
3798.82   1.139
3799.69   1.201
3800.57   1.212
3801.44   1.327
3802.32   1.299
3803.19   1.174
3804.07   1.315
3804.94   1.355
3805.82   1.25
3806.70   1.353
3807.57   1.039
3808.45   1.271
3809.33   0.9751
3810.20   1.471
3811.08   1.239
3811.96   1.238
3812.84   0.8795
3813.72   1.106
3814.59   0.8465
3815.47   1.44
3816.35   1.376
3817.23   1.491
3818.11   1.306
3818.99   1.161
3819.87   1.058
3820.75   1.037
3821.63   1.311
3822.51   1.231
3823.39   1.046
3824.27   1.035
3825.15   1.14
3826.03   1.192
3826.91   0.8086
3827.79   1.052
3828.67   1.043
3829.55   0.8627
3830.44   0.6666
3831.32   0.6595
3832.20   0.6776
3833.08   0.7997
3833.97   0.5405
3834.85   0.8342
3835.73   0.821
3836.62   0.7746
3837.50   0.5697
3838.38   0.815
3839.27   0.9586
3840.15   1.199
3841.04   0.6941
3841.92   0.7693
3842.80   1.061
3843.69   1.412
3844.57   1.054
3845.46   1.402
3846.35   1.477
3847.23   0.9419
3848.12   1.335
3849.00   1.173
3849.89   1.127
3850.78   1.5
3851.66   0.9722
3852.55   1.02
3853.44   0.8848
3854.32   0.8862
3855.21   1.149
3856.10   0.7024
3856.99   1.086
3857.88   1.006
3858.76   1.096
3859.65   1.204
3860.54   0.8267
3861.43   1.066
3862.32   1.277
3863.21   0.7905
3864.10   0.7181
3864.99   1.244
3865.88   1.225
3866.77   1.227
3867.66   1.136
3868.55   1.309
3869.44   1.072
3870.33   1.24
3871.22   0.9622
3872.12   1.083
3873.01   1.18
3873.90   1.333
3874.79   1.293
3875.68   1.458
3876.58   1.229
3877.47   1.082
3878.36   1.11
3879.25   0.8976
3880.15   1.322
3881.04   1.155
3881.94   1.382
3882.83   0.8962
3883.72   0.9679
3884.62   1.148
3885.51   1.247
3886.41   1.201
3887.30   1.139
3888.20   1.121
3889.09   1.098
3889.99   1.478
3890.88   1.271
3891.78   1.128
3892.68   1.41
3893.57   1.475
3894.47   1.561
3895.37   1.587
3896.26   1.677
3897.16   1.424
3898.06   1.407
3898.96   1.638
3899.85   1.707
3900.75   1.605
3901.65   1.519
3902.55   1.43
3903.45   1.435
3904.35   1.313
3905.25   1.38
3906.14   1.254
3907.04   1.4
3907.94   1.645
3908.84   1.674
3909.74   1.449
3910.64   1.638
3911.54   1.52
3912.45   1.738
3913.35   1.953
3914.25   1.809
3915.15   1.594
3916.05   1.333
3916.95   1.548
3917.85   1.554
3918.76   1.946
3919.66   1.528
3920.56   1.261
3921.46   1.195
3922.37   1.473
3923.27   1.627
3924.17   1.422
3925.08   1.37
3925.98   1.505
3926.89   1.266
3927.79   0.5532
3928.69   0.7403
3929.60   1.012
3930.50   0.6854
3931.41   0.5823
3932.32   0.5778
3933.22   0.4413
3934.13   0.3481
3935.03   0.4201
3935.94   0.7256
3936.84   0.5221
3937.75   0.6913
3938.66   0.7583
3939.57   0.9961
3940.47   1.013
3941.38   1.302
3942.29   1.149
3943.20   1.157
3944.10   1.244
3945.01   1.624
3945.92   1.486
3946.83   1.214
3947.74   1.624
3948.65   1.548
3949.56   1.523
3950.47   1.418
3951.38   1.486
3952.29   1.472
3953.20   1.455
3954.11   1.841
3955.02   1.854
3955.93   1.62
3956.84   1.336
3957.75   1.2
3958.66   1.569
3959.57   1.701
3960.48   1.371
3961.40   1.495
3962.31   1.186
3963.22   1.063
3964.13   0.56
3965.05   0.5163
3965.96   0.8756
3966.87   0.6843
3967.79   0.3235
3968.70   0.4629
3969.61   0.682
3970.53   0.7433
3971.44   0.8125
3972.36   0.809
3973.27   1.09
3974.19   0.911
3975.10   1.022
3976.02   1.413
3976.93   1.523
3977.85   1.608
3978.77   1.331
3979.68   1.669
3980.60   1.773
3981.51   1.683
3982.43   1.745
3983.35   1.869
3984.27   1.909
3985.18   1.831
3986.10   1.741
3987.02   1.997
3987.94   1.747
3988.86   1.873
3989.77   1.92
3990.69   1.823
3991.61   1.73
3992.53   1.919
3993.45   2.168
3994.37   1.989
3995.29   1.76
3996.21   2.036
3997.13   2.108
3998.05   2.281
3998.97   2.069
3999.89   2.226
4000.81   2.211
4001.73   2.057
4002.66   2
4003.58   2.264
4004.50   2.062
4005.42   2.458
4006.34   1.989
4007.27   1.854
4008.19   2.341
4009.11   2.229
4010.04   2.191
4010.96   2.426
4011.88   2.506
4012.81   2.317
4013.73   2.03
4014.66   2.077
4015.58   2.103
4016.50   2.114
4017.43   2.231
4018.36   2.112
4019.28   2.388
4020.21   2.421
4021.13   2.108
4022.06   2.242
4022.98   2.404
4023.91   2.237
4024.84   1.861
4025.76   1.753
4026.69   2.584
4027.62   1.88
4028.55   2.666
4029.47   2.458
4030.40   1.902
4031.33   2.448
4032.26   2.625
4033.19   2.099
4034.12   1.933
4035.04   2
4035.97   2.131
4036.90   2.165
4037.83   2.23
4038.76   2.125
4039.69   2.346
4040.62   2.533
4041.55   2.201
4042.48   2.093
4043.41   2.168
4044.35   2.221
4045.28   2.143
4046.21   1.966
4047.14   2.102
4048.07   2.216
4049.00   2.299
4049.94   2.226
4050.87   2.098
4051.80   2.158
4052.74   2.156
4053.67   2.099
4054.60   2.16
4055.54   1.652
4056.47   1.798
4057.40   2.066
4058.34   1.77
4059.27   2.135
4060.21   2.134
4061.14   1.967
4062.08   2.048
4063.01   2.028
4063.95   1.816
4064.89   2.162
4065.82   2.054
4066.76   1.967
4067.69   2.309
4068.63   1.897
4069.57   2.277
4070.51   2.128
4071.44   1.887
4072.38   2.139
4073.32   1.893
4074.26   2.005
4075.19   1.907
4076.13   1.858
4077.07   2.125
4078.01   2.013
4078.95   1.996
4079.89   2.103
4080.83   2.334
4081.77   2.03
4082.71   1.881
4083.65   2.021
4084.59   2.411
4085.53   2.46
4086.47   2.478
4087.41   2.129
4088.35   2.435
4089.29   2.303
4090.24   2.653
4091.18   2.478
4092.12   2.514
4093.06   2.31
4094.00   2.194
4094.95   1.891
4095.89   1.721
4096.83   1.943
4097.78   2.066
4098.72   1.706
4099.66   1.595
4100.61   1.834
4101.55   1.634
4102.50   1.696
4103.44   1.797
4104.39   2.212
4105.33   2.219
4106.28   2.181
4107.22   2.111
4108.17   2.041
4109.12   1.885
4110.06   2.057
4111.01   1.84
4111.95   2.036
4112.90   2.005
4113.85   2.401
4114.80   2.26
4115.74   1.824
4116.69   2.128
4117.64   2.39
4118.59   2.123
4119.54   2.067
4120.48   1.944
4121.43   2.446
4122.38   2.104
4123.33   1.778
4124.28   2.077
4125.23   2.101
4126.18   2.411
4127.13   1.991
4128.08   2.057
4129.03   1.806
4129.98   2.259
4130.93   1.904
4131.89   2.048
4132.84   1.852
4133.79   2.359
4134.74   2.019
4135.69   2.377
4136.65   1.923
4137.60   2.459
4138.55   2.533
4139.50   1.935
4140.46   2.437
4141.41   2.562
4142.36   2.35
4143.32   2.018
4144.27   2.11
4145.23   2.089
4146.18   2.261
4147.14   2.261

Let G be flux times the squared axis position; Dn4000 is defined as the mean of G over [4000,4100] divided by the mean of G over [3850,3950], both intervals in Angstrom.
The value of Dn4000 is 1.88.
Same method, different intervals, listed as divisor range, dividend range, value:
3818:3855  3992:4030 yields 2.36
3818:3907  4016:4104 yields 2.05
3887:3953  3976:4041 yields 1.67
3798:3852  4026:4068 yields 2.19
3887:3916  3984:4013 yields 1.46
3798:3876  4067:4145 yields 2.21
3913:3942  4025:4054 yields 2.08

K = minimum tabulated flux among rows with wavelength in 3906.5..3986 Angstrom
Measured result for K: 0.3235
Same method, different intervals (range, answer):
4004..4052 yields 1.753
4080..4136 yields 1.595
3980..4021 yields 1.683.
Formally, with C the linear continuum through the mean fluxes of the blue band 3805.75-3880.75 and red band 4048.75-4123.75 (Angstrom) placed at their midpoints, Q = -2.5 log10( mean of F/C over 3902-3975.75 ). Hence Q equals 0.20 mag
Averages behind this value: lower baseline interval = 1.08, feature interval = 1.21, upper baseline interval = 2.07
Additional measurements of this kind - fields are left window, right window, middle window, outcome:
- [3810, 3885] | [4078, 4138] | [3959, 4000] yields 0.10 mag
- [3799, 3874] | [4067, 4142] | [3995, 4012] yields -0.25 mag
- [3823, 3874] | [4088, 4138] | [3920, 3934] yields 0.27 mag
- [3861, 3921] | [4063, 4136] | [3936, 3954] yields 0.23 mag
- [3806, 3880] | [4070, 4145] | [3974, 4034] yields -0.19 mag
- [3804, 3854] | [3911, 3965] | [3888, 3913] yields -0.23 mag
